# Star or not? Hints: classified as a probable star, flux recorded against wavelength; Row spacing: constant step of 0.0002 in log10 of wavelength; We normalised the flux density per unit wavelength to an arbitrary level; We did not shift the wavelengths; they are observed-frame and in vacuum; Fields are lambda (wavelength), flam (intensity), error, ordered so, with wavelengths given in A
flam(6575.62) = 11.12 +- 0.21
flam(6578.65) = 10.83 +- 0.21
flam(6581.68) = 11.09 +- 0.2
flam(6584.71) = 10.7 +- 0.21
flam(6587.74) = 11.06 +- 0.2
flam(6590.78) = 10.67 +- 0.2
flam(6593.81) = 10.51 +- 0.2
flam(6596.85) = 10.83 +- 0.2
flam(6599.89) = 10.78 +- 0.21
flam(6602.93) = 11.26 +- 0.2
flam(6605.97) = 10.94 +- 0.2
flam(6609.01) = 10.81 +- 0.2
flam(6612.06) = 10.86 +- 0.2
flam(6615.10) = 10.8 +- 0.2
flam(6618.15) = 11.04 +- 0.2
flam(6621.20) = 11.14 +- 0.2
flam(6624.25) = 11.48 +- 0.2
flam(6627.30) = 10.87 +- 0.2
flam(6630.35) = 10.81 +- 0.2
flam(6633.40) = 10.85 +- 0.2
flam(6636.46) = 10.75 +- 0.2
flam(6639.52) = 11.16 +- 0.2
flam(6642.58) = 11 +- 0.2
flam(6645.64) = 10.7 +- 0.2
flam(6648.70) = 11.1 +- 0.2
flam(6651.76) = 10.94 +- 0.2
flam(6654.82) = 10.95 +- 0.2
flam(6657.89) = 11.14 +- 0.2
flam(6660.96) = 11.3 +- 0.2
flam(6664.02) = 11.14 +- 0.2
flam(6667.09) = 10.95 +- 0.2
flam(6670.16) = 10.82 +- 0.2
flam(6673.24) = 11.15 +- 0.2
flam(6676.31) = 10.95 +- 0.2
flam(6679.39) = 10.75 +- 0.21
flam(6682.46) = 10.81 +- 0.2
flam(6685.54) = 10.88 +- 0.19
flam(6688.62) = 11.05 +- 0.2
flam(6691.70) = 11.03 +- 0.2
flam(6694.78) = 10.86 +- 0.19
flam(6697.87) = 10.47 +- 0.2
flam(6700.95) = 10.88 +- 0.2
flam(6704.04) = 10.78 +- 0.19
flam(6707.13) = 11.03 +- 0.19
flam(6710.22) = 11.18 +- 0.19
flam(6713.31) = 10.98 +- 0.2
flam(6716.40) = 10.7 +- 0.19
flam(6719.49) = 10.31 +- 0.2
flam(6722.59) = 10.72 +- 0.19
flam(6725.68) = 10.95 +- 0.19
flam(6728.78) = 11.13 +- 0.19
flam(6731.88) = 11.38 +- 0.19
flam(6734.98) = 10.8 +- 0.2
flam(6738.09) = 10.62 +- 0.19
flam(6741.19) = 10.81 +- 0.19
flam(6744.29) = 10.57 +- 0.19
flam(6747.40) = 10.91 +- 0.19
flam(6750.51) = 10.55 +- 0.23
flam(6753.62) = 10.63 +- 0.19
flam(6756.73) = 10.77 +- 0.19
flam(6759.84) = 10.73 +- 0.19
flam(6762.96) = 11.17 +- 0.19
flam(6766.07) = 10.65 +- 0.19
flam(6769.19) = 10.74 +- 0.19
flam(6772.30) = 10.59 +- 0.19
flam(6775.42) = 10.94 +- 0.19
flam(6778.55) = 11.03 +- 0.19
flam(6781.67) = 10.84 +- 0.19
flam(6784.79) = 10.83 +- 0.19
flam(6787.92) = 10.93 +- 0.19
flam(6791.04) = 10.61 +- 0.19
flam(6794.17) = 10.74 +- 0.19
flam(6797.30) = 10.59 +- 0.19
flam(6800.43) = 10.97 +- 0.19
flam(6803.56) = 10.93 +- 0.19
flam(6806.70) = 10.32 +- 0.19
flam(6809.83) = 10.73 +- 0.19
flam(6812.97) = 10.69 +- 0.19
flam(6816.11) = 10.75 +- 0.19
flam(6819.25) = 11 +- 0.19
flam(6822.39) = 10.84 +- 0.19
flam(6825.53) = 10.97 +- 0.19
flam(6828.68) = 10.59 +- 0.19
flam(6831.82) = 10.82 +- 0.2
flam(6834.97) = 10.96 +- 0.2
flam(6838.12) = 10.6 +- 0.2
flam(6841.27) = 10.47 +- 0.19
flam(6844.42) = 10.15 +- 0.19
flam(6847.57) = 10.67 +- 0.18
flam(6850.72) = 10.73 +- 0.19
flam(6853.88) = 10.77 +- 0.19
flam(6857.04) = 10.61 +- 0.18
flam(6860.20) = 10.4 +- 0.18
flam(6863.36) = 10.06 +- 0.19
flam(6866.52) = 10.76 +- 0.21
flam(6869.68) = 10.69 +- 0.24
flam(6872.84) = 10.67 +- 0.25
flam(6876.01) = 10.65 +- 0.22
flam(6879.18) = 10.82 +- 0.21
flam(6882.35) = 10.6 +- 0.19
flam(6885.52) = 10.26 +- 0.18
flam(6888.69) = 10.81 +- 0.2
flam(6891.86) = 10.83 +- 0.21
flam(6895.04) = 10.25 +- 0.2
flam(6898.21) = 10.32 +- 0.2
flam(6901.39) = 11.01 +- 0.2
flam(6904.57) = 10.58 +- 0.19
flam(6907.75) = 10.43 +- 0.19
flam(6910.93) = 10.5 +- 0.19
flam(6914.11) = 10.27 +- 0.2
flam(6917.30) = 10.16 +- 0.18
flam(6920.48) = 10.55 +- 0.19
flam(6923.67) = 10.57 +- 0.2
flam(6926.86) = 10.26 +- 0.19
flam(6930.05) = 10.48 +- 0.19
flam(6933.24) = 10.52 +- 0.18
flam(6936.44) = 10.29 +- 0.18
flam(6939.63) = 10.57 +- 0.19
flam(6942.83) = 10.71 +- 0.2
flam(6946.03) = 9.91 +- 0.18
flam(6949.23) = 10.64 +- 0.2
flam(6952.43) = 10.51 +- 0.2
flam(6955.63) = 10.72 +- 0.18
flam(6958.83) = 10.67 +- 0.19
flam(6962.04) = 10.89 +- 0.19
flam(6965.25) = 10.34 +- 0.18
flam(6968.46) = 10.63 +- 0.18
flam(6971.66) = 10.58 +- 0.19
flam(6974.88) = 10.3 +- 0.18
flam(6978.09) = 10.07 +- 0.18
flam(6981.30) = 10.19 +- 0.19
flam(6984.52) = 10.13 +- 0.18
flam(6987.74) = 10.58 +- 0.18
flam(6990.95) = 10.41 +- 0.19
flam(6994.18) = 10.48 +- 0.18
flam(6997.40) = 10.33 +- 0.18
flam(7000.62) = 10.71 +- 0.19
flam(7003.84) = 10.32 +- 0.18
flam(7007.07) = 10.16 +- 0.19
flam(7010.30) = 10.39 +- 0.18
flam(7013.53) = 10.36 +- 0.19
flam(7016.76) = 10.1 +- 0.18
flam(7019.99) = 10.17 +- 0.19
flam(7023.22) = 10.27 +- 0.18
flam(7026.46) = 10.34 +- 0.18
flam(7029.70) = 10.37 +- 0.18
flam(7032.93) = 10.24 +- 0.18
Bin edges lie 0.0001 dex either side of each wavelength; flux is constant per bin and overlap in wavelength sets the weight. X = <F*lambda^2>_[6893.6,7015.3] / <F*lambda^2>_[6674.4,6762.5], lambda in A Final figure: 1.0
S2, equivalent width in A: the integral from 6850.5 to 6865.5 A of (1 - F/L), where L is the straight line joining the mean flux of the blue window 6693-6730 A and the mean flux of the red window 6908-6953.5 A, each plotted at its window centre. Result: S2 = 0.1 A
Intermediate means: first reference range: 10.8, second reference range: 10.4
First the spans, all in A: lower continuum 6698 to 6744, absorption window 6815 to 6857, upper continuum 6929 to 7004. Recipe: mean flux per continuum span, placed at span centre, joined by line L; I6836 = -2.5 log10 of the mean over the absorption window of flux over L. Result 0.00 mag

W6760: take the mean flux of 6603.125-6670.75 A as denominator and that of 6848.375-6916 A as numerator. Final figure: 0.96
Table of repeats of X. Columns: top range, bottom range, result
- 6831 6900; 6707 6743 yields 1.01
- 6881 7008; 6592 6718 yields 1.04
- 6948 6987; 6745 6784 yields 1.03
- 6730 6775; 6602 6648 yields 1.02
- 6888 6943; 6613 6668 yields 1.03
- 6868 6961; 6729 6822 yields 1.02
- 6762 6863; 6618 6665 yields 1.02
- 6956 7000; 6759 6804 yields 1.02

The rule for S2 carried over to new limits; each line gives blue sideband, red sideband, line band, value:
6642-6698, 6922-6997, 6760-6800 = -0.15 A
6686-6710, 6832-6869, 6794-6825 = -0.31 A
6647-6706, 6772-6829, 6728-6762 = 0.16 A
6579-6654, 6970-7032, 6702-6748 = -0.43 A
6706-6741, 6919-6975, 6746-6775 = 0.19 A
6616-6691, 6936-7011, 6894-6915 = 0.13 A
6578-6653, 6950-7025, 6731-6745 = -0.10 A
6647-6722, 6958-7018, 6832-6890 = 0.11 A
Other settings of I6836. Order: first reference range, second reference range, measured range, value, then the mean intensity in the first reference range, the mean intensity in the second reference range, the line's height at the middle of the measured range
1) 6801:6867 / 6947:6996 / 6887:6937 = 0.01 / 10.7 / 10.5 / 10.6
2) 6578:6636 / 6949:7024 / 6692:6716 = -0.01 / 10.9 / 10.4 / 10.8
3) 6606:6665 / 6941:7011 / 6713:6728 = 0.01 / 11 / 10.4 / 10.9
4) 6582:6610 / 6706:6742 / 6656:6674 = -0.02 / 10.9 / 10.9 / 10.9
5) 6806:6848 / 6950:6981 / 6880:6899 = 0.01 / 10.7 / 10.5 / 10.6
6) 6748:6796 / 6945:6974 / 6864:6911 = 0.00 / 10.8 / 10.5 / 10.6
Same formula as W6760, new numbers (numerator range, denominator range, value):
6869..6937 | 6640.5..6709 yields 0.96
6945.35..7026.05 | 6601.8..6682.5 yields 0.95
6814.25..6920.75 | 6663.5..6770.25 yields 0.98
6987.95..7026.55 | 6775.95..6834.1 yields 0.96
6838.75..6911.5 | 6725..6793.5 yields 0.98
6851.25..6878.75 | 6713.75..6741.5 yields 0.98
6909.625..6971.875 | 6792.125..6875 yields 0.98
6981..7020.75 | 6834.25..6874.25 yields 0.98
